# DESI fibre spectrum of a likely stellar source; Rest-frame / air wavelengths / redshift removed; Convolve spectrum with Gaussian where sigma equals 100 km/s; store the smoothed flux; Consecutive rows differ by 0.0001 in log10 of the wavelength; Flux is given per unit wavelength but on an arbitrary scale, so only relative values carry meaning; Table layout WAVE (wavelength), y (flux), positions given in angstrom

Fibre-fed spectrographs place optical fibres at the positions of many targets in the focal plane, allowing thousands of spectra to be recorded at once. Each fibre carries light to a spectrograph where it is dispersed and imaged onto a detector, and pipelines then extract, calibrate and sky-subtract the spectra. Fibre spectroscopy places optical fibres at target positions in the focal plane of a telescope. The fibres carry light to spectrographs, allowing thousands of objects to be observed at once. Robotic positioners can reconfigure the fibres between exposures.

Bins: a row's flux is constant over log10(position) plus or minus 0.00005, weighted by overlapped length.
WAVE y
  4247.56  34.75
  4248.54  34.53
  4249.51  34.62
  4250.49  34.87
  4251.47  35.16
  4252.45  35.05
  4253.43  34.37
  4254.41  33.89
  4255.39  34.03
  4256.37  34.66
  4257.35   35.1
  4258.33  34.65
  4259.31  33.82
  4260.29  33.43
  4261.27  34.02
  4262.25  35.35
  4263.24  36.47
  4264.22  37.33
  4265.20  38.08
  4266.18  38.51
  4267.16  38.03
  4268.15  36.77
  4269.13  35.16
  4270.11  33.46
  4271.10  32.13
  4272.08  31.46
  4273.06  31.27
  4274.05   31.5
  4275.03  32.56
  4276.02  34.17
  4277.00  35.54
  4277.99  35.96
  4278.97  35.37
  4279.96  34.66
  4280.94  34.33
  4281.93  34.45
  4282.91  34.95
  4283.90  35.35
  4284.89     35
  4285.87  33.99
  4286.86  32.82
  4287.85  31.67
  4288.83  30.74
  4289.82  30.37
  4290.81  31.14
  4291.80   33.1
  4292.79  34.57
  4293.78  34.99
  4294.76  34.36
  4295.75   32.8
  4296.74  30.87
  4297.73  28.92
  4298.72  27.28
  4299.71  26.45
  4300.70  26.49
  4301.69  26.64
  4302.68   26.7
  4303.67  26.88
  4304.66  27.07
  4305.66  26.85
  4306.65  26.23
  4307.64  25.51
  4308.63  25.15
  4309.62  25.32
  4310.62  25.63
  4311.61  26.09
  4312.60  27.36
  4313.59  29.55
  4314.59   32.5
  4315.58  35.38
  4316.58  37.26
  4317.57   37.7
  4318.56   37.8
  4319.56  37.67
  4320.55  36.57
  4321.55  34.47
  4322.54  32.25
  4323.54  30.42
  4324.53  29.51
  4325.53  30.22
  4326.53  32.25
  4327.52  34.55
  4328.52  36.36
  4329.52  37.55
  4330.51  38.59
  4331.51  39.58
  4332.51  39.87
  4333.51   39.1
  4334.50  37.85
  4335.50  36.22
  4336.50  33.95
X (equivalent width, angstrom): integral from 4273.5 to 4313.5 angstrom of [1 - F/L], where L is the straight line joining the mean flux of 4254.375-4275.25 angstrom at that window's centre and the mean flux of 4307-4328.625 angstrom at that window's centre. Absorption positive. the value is 2.9 angstrom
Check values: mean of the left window 34.7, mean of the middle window 30.7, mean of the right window 31.7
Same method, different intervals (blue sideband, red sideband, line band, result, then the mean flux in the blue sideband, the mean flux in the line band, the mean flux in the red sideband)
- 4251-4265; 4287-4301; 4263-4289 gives -1.2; 34.9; 34.5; 31.1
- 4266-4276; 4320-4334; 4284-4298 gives 0.7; 33.9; 32.7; 35.1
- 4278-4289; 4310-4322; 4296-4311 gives 2.9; 34.1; 26.9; 33.1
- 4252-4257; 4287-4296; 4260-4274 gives -0.5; 34.4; 35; 32.7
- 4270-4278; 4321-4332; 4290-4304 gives 1.4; 32.9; 30.1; 34.2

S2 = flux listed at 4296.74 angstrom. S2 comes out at 30.87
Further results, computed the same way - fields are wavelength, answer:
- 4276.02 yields 34.17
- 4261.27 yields 34.02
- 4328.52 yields 36.36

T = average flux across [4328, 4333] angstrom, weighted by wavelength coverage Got 38.3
